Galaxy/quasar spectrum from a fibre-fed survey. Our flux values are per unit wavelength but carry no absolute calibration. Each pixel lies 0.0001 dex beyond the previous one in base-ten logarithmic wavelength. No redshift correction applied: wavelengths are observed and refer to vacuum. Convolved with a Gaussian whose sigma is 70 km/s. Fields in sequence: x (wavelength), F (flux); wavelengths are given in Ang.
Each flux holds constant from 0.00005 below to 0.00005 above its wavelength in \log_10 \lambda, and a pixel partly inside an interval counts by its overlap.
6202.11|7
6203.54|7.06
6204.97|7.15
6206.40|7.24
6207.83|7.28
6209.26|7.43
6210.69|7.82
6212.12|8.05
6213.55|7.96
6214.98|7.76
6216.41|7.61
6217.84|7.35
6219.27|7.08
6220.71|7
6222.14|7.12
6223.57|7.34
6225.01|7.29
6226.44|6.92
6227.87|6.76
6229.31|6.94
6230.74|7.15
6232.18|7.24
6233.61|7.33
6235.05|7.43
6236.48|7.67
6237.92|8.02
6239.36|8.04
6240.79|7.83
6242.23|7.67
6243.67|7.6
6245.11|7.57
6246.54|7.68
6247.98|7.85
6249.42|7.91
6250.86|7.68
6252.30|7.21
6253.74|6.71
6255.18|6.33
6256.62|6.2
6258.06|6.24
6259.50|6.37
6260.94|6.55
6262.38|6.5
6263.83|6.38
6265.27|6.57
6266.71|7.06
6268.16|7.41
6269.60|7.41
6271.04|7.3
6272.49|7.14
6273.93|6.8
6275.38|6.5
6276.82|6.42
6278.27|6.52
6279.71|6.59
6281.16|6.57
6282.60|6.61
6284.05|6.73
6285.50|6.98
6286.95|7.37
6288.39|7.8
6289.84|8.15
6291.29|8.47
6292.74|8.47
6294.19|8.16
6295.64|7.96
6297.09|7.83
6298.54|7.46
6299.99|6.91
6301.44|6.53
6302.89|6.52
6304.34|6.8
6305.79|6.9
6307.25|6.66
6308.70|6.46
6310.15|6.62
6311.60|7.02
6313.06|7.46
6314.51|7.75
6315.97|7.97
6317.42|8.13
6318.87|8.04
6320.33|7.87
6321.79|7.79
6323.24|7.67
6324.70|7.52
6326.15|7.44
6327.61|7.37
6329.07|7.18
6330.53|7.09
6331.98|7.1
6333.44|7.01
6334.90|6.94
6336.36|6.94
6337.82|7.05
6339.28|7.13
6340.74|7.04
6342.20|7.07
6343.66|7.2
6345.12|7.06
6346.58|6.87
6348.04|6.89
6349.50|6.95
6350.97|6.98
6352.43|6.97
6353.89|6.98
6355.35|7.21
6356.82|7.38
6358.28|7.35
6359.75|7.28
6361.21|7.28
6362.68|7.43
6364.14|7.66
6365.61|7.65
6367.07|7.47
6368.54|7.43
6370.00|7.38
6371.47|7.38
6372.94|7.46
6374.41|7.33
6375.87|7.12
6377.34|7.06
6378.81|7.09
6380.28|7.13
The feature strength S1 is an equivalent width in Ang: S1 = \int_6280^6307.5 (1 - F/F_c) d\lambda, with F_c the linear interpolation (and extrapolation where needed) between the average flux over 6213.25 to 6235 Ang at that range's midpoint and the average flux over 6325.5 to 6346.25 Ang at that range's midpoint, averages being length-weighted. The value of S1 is -0.6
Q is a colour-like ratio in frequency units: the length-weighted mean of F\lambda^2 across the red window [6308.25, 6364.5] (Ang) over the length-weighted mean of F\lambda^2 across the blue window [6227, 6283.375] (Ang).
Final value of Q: 1.1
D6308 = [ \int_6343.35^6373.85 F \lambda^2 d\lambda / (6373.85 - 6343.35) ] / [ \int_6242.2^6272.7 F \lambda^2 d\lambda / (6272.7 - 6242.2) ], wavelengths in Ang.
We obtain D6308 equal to 1.06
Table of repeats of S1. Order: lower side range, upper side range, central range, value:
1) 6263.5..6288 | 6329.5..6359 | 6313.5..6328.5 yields -1.6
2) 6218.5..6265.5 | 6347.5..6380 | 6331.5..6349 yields 0.5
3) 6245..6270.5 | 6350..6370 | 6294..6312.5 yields 0.2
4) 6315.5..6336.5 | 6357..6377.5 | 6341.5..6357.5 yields 0.8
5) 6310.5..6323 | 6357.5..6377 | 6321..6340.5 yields 1.0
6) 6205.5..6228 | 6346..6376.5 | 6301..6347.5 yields 0.6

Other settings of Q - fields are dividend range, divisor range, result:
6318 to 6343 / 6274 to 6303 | 1.02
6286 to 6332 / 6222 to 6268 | 1.06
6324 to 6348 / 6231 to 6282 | 1.03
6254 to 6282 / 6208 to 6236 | 0.92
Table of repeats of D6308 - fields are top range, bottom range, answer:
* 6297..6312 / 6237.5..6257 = 0.93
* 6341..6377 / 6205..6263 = 1.03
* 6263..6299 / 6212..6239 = 1.00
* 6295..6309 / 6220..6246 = 0.97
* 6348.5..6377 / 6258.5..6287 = 1.11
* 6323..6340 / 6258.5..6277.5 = 1.08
